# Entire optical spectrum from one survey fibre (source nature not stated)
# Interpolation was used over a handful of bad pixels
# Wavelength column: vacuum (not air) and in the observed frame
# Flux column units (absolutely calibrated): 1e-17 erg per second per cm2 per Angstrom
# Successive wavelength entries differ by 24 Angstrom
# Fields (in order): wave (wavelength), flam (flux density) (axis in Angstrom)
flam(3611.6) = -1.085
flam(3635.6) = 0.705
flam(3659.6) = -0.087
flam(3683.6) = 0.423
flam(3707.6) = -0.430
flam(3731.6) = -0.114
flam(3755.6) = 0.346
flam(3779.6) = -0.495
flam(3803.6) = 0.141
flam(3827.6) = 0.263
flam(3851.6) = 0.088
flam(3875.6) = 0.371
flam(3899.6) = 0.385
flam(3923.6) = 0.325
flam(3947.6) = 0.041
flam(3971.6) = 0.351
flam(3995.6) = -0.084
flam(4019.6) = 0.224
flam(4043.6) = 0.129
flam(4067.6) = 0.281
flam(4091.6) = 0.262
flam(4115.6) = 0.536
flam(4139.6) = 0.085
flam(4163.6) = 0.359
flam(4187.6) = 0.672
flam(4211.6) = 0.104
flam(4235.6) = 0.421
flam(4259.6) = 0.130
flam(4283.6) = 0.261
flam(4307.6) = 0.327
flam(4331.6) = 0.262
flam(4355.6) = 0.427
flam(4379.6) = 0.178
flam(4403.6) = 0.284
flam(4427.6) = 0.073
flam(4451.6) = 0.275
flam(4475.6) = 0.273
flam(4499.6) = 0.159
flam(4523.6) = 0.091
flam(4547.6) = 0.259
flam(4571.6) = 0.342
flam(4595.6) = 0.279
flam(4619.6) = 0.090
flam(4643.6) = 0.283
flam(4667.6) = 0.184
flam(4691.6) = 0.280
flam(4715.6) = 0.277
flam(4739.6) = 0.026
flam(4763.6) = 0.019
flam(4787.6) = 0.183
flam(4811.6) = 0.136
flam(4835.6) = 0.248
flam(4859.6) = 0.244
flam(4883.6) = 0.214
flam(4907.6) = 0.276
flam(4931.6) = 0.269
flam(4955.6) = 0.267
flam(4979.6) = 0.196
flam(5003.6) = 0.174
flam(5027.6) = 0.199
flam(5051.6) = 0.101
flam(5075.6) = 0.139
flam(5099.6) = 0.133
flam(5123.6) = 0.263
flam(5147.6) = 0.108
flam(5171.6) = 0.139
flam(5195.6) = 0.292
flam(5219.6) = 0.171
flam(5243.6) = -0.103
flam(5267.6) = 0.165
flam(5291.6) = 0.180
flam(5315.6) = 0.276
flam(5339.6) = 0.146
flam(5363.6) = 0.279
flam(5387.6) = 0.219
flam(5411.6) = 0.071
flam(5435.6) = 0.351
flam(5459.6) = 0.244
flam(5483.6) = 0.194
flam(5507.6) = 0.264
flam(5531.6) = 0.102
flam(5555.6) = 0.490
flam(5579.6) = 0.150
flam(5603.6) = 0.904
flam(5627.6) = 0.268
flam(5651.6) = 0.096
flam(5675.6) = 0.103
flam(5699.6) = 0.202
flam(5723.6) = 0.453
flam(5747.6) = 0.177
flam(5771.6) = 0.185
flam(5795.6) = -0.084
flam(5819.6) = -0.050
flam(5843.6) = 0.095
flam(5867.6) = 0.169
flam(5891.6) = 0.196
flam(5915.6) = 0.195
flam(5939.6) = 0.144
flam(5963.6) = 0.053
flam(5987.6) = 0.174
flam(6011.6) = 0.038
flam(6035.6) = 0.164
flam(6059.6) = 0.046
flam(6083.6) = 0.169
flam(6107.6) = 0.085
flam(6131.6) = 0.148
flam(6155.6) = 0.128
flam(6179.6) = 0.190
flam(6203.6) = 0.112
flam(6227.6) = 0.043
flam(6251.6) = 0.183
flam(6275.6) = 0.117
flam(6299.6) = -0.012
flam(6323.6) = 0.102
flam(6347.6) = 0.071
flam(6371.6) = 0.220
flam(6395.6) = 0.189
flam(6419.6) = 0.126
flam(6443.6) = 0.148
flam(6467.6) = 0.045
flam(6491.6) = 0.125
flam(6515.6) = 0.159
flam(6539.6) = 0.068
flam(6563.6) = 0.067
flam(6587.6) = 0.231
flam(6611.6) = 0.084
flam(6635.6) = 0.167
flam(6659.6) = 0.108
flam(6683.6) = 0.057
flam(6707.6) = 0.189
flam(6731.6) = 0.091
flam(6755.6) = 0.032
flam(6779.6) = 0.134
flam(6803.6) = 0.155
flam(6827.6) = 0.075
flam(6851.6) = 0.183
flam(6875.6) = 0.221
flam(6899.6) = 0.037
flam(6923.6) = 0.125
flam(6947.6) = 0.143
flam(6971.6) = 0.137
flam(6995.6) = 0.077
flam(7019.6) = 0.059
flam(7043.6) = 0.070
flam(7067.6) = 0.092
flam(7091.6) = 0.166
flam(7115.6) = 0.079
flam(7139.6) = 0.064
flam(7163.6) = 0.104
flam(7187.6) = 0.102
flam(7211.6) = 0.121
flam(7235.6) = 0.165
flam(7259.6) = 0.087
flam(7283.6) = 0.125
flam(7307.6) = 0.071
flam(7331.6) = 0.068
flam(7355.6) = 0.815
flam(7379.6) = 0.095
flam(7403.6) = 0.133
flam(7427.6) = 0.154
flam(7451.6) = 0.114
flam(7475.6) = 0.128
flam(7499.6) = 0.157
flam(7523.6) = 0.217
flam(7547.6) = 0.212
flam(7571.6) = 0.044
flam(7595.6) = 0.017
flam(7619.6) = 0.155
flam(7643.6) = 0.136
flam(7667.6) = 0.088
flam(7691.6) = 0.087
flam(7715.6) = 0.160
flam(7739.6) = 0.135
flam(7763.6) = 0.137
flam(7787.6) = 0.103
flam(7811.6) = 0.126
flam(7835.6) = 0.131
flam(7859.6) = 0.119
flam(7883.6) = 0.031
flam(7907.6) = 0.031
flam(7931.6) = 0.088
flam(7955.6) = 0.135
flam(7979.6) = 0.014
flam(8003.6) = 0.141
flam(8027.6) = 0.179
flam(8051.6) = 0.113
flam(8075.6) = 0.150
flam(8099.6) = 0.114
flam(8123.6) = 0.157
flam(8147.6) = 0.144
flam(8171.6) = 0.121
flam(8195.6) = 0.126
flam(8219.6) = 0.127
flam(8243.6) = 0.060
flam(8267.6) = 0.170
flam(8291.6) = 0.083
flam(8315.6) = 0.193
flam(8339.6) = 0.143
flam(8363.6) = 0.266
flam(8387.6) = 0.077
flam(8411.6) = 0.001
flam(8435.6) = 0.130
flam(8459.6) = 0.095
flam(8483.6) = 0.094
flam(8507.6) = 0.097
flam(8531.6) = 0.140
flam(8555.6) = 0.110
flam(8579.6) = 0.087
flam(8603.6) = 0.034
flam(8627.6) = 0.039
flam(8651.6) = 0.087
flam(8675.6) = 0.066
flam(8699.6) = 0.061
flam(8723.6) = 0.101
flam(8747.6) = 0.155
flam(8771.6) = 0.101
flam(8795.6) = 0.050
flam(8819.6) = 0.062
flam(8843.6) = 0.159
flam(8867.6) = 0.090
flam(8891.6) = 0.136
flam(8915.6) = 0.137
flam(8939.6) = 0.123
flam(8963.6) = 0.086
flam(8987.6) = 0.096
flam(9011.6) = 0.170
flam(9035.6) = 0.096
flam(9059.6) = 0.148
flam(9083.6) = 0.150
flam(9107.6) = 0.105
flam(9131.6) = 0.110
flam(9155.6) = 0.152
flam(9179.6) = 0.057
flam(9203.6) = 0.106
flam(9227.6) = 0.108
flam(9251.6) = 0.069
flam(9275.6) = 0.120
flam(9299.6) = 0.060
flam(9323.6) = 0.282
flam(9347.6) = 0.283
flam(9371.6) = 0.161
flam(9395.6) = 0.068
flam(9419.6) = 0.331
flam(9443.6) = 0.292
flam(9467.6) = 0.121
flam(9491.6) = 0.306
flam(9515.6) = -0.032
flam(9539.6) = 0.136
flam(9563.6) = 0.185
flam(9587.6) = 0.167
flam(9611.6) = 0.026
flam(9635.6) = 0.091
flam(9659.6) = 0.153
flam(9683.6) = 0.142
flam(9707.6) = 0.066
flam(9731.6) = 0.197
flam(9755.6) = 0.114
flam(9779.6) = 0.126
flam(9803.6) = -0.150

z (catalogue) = 0.120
